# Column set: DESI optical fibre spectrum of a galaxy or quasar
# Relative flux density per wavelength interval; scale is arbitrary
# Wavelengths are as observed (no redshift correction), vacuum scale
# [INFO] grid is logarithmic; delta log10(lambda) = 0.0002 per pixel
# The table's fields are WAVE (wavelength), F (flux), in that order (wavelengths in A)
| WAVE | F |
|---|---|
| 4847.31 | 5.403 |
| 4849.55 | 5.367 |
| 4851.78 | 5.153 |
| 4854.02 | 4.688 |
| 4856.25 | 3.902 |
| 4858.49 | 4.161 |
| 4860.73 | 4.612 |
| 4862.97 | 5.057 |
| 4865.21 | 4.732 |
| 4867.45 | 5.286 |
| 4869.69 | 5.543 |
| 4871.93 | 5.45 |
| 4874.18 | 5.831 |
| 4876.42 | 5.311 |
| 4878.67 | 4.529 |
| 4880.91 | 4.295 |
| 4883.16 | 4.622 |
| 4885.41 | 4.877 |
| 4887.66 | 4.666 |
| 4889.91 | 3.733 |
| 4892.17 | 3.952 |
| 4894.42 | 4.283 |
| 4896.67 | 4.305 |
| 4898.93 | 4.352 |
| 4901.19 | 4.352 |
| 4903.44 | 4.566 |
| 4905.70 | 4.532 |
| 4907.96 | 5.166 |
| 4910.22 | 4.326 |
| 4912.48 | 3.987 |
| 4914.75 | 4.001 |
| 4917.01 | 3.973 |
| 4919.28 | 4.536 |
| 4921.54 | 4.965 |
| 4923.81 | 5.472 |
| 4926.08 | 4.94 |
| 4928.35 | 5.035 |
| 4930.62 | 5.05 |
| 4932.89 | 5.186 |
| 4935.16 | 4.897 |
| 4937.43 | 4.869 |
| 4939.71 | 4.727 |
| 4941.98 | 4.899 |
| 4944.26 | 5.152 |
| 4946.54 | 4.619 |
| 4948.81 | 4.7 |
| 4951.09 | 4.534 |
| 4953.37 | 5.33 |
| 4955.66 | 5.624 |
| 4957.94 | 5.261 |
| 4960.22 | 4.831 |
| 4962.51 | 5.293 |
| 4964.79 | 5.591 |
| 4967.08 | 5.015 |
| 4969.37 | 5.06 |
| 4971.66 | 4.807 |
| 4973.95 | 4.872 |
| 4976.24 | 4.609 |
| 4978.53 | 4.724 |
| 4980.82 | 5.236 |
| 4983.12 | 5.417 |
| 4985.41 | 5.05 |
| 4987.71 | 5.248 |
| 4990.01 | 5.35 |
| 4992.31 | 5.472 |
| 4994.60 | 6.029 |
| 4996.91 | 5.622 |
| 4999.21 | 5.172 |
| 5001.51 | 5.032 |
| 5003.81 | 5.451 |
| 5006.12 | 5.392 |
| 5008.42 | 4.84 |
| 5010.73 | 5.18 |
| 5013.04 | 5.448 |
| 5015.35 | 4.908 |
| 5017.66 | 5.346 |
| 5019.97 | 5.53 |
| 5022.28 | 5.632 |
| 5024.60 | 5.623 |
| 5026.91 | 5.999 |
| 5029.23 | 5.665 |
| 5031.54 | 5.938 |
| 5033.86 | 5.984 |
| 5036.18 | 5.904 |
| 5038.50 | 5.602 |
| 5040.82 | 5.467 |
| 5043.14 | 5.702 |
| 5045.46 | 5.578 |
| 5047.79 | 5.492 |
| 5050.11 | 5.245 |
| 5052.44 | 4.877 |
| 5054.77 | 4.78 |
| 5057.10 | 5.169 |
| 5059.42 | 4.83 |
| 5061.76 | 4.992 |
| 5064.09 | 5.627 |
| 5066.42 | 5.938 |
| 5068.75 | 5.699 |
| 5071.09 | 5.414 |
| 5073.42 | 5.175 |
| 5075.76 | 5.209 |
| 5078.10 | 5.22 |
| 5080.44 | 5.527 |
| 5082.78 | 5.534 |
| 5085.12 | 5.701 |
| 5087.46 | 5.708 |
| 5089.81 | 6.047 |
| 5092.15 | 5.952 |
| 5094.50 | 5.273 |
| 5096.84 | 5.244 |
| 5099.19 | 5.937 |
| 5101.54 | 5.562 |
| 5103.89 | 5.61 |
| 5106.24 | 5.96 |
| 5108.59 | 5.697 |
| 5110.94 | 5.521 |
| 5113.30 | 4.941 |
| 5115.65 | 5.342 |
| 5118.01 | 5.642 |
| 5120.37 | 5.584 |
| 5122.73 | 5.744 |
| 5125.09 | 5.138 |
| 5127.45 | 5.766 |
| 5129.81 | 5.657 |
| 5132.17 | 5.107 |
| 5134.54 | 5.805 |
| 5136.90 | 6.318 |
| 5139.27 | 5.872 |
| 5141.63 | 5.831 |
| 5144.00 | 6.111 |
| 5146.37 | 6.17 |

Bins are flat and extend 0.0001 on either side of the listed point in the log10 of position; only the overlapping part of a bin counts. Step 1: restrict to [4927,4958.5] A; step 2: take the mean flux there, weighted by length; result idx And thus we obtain 4.99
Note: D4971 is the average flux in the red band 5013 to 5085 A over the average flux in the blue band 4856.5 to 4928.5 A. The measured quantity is 1.17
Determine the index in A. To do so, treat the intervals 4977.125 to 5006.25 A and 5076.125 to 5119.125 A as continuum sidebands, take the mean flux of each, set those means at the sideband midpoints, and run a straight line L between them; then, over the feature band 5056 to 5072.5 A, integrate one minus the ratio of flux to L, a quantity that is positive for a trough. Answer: 0.3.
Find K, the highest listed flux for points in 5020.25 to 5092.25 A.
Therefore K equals 6.047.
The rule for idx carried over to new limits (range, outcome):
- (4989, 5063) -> 5.41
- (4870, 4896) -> 4.71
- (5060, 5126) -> 5.53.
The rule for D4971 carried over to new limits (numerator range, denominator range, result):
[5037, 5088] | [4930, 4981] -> 1.08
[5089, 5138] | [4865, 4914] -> 1.20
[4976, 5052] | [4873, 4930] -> 1.18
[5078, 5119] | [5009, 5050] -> 1.00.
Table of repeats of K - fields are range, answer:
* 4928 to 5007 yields 6.029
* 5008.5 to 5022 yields 5.53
